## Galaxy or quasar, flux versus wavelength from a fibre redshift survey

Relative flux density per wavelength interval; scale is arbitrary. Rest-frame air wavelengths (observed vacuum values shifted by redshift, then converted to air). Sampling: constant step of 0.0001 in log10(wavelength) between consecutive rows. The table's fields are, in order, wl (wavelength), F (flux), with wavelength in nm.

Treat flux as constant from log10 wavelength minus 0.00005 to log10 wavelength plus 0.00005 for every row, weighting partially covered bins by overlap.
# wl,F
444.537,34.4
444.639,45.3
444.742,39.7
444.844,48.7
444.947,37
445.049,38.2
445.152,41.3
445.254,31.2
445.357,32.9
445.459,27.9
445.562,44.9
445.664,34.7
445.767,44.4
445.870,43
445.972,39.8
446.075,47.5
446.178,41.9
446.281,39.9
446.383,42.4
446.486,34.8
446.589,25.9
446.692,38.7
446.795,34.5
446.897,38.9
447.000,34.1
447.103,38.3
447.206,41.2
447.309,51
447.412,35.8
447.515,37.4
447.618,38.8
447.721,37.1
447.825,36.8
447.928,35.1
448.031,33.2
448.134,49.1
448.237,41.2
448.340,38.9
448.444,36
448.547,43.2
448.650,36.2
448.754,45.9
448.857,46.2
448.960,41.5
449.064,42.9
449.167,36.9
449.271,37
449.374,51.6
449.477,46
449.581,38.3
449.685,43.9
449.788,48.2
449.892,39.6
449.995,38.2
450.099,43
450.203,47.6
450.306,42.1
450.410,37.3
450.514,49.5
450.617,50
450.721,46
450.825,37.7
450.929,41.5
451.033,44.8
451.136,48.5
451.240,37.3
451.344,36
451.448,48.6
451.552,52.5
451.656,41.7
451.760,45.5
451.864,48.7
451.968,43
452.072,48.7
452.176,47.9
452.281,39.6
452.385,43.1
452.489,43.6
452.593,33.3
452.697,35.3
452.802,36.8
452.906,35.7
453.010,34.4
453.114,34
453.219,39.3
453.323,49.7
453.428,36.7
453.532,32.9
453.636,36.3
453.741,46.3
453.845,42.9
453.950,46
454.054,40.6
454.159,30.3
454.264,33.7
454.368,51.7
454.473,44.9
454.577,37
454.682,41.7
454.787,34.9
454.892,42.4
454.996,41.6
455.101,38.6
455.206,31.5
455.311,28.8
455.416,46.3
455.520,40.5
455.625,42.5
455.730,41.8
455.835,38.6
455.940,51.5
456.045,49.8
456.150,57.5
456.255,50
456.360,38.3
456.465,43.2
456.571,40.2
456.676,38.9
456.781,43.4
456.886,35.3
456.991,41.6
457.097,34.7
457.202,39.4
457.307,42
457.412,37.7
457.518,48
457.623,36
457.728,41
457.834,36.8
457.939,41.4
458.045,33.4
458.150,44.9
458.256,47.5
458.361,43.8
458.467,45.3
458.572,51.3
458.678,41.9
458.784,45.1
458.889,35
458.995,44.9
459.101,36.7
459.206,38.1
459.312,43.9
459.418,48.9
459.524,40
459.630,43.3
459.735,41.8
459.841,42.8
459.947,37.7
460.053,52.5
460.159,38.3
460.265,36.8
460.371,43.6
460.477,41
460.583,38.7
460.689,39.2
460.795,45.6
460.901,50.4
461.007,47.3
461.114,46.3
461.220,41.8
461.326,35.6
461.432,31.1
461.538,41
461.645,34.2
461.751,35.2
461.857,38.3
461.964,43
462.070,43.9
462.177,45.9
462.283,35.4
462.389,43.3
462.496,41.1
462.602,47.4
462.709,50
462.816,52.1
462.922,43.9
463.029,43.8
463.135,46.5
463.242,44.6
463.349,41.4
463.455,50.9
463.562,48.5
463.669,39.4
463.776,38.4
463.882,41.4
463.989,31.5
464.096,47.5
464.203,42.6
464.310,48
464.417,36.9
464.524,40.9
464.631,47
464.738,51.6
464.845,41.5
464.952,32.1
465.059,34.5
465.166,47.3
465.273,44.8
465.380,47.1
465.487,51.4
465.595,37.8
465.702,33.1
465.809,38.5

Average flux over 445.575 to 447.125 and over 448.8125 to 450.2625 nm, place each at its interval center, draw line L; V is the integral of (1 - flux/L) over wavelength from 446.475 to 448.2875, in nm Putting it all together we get 0.098 nm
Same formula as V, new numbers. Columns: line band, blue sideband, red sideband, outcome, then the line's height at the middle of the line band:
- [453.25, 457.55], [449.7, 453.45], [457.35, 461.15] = 0.126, 42.4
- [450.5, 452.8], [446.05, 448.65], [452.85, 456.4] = -0.203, 40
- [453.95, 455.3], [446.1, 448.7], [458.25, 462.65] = 0.046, 40.4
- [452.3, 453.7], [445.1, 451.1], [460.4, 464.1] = 0.110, 41.1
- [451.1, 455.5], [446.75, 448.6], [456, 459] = 0.022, 40.9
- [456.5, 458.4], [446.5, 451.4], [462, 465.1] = 0.084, 42.2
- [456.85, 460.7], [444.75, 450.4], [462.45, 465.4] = 0.098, 42.5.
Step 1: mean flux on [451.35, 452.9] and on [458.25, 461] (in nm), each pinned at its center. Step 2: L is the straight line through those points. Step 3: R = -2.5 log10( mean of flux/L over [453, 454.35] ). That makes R 0.10 mag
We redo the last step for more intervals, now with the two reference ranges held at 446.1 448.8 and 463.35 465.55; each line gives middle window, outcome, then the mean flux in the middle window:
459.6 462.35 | 0.03 mag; 41.2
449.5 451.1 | -0.10 mag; 43.3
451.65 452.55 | -0.12 mag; 44.7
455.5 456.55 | -0.11 mag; 45.3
